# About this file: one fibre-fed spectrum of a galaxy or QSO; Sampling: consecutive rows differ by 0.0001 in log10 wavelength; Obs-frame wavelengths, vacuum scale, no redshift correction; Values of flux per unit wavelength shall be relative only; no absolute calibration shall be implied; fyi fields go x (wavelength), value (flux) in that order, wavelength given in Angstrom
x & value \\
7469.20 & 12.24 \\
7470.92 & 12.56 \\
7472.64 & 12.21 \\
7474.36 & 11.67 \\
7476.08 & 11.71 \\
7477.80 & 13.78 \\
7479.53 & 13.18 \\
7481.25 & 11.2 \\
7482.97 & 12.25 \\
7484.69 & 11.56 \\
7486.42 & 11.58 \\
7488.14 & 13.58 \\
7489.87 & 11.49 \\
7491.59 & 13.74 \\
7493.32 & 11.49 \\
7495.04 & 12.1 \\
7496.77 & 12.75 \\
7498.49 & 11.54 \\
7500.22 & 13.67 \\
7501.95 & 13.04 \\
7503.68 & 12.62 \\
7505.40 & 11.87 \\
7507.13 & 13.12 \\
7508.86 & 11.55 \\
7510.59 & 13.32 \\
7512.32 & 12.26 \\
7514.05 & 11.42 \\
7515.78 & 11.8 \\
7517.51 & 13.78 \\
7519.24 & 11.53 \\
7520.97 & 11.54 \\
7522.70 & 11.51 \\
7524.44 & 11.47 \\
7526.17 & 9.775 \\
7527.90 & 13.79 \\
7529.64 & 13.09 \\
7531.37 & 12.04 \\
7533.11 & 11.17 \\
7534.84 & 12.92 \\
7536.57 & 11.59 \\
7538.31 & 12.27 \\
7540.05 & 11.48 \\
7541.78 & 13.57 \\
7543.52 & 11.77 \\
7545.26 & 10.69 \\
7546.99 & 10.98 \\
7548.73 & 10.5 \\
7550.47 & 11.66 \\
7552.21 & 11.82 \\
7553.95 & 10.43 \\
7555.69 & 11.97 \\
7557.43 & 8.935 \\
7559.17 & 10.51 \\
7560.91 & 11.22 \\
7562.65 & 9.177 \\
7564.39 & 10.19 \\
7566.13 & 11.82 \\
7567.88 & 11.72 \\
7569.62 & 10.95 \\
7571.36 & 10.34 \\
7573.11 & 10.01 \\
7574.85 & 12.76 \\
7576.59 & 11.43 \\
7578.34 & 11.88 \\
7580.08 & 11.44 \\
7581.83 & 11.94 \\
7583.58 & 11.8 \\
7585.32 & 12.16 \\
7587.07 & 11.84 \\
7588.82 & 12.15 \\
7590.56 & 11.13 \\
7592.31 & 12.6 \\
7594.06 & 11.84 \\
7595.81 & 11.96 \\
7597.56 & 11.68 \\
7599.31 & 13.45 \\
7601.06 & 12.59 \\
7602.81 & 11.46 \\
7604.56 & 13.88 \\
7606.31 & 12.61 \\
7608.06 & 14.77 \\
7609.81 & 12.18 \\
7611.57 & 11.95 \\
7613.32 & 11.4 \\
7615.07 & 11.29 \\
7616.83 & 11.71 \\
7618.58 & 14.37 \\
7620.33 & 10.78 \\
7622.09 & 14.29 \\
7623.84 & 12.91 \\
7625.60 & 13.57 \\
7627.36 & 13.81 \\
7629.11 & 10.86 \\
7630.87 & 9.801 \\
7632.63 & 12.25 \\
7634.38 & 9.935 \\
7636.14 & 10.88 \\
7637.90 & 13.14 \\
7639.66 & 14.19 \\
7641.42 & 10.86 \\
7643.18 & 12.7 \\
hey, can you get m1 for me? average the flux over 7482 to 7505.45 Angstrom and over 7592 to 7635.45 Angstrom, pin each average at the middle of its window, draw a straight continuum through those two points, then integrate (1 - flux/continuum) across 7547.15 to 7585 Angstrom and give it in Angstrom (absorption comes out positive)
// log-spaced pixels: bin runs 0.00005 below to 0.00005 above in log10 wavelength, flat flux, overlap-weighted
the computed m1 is 3.8 Angstrom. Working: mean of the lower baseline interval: 12.4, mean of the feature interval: 11.1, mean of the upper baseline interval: 12.3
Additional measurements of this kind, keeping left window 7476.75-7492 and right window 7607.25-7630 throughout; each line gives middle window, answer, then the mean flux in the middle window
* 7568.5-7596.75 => 2.1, 11.6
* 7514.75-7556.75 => 2.4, 11.8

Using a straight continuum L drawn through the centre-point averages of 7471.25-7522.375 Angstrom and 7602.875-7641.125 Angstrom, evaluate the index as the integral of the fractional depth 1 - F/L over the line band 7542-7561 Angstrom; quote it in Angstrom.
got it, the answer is 2.0 Angstrom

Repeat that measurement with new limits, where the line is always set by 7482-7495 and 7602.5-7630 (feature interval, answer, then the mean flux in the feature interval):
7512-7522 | 0.2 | 12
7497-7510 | -0.3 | 12.5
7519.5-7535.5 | 0.6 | 11.9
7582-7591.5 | 0.5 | 11.8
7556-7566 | 1.8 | 10.3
